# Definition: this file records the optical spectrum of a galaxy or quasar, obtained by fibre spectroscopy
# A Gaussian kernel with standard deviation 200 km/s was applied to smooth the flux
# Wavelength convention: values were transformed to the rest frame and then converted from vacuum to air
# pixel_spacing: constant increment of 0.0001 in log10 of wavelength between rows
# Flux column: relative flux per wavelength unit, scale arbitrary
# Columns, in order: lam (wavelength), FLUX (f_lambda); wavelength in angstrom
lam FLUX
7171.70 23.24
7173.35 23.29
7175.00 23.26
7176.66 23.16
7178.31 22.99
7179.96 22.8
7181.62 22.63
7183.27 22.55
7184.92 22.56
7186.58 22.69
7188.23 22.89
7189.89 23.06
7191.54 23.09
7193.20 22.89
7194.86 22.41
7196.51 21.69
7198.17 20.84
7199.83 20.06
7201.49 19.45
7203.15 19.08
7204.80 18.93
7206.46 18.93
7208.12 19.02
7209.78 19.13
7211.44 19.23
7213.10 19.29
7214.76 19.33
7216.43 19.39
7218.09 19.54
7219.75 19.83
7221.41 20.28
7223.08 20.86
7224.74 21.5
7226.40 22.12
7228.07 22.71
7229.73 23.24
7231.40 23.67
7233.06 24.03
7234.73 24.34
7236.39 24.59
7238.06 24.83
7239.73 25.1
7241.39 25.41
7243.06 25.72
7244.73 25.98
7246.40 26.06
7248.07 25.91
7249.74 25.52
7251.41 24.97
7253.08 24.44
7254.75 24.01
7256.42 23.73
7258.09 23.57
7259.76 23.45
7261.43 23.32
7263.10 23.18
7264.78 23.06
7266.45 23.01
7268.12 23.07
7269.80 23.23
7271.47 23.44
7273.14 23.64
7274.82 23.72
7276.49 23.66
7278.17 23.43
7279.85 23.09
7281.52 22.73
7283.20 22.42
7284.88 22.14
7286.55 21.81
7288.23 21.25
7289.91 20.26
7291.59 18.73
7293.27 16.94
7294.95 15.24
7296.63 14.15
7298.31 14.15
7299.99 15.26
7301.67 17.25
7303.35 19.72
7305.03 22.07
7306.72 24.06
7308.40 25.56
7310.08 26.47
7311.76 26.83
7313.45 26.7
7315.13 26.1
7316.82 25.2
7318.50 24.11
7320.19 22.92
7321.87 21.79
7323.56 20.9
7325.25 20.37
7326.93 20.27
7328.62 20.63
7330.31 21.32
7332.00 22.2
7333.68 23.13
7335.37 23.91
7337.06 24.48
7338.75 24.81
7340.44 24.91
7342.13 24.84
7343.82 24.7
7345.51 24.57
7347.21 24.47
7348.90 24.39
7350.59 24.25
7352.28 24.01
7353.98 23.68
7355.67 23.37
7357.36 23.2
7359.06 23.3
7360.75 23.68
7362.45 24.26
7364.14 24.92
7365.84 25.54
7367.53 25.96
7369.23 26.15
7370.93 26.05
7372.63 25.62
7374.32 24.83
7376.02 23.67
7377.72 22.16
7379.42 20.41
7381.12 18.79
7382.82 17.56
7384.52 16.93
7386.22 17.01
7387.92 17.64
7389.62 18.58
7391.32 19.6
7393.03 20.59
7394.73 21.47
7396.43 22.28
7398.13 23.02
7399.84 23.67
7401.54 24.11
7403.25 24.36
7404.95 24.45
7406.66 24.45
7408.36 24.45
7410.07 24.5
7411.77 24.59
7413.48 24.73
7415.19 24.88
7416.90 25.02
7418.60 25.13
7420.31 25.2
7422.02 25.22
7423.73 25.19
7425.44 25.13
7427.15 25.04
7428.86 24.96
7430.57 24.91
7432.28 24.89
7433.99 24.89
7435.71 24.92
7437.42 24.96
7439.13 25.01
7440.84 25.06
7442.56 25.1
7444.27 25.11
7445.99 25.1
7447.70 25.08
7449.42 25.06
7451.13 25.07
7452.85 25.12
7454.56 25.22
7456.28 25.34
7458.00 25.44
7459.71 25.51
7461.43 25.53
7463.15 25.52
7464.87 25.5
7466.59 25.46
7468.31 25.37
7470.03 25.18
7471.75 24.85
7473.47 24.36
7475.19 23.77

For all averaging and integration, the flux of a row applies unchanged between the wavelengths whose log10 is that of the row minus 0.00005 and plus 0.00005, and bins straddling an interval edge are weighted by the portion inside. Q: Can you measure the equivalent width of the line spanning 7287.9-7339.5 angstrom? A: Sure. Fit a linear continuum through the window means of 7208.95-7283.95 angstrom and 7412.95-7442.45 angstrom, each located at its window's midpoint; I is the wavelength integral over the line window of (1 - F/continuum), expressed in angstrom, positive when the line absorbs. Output 4.9 angstrom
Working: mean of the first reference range 23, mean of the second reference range 25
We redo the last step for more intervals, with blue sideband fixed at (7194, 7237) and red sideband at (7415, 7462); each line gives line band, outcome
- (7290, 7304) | 3.6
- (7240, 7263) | -3.4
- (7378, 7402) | 4.1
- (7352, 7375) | -0.9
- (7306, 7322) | -1.7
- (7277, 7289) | -0.2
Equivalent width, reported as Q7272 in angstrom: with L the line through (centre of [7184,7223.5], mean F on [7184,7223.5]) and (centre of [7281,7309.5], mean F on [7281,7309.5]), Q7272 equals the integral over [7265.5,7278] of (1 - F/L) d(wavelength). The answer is -2.2 angstrom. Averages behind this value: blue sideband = 20.6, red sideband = 19.7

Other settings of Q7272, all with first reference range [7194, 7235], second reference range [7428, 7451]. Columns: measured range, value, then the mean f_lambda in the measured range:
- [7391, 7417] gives 0.84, 23.5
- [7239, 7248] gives -1.87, 25.7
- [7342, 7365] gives -0.72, 24.1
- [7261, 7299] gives 1.11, 21.3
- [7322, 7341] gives 0.47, 22.4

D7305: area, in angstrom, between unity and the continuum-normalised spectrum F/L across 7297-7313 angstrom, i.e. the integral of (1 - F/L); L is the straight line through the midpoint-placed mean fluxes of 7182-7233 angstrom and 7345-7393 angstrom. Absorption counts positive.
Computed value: 0.6 angstrom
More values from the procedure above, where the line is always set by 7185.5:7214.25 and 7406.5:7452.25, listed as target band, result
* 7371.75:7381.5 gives 0.5 angstrom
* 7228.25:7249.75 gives -3.4 angstrom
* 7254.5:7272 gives -1.2 angstrom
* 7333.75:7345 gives -0.6 angstrom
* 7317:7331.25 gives 0.8 angstrom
